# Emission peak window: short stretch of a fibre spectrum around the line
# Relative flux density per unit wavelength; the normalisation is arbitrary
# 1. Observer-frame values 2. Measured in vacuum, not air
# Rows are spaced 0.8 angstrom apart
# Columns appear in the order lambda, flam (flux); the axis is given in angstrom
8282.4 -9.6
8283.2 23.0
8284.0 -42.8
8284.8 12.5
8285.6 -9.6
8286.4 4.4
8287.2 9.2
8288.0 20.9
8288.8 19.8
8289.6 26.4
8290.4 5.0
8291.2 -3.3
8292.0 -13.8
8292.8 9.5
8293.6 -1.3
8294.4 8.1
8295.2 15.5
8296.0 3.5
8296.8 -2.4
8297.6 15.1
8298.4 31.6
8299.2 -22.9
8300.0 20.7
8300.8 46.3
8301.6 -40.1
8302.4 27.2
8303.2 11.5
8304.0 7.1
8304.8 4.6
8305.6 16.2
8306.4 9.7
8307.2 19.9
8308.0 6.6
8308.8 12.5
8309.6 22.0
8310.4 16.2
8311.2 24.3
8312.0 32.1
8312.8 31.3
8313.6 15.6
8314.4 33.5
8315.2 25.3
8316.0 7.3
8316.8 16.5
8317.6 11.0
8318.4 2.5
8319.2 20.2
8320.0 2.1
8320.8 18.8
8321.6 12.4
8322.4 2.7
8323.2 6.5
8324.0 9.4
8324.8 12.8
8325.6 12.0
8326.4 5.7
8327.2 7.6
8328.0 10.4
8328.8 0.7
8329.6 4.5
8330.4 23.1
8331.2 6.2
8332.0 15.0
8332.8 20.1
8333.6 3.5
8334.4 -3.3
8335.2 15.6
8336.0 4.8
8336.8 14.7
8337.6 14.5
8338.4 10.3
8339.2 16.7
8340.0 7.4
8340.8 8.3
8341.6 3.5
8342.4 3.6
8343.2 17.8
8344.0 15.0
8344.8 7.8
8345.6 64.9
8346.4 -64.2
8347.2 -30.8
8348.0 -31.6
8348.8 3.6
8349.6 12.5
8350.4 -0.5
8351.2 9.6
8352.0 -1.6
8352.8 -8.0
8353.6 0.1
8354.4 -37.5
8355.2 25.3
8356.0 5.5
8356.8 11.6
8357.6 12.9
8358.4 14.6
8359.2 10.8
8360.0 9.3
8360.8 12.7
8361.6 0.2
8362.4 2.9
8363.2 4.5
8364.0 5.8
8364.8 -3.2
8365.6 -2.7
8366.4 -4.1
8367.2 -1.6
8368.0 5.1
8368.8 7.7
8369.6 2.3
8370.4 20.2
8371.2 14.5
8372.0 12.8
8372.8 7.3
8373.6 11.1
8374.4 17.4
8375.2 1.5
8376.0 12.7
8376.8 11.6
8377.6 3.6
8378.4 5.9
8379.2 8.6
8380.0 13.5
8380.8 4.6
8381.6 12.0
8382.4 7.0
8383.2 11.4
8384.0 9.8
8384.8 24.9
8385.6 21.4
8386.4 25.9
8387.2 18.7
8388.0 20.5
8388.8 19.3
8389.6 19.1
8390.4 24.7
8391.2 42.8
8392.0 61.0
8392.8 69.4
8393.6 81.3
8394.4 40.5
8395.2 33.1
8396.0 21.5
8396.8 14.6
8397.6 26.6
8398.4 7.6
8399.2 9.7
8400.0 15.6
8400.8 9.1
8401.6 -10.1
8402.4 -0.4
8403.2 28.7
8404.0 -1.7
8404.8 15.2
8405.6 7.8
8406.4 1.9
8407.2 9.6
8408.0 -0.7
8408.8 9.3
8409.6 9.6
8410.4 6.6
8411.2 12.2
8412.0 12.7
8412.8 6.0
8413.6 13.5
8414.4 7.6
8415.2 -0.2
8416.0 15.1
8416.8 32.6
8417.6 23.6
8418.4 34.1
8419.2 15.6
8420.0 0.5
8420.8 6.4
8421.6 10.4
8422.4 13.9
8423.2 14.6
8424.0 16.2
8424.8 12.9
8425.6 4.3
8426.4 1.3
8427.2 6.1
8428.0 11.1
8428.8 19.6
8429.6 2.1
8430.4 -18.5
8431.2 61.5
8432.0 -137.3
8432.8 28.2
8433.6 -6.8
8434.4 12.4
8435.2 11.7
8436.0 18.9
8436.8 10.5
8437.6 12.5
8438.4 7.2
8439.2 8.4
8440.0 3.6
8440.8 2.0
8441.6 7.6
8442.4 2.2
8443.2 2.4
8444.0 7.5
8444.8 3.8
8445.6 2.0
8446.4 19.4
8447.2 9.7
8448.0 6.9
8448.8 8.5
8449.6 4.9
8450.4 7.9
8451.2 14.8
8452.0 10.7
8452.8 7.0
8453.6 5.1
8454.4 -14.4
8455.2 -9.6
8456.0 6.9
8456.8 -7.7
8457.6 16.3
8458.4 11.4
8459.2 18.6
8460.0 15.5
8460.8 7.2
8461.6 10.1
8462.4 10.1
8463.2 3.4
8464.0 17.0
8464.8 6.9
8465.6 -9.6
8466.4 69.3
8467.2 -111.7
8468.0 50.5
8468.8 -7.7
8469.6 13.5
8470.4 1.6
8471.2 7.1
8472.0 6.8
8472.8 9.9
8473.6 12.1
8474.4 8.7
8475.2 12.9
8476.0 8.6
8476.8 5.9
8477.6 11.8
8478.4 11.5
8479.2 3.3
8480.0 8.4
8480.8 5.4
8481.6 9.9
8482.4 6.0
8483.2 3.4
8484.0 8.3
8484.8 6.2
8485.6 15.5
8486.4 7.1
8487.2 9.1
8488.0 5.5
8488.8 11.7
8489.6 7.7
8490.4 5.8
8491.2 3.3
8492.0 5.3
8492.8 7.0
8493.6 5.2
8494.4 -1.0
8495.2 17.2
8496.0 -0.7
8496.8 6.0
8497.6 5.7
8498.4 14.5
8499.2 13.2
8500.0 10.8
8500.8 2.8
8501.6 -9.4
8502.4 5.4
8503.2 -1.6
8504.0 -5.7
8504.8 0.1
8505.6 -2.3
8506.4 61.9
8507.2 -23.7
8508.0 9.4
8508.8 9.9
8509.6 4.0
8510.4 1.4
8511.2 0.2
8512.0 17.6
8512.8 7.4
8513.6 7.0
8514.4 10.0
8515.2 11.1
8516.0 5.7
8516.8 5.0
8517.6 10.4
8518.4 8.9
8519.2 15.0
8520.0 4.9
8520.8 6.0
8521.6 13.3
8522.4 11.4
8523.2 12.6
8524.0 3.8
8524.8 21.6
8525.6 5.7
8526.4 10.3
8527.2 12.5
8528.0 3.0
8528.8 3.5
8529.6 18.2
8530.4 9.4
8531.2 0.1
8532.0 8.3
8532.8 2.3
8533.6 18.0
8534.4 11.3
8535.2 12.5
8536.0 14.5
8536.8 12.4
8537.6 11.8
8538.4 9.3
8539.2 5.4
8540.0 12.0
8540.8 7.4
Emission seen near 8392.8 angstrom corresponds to [O III] 5007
